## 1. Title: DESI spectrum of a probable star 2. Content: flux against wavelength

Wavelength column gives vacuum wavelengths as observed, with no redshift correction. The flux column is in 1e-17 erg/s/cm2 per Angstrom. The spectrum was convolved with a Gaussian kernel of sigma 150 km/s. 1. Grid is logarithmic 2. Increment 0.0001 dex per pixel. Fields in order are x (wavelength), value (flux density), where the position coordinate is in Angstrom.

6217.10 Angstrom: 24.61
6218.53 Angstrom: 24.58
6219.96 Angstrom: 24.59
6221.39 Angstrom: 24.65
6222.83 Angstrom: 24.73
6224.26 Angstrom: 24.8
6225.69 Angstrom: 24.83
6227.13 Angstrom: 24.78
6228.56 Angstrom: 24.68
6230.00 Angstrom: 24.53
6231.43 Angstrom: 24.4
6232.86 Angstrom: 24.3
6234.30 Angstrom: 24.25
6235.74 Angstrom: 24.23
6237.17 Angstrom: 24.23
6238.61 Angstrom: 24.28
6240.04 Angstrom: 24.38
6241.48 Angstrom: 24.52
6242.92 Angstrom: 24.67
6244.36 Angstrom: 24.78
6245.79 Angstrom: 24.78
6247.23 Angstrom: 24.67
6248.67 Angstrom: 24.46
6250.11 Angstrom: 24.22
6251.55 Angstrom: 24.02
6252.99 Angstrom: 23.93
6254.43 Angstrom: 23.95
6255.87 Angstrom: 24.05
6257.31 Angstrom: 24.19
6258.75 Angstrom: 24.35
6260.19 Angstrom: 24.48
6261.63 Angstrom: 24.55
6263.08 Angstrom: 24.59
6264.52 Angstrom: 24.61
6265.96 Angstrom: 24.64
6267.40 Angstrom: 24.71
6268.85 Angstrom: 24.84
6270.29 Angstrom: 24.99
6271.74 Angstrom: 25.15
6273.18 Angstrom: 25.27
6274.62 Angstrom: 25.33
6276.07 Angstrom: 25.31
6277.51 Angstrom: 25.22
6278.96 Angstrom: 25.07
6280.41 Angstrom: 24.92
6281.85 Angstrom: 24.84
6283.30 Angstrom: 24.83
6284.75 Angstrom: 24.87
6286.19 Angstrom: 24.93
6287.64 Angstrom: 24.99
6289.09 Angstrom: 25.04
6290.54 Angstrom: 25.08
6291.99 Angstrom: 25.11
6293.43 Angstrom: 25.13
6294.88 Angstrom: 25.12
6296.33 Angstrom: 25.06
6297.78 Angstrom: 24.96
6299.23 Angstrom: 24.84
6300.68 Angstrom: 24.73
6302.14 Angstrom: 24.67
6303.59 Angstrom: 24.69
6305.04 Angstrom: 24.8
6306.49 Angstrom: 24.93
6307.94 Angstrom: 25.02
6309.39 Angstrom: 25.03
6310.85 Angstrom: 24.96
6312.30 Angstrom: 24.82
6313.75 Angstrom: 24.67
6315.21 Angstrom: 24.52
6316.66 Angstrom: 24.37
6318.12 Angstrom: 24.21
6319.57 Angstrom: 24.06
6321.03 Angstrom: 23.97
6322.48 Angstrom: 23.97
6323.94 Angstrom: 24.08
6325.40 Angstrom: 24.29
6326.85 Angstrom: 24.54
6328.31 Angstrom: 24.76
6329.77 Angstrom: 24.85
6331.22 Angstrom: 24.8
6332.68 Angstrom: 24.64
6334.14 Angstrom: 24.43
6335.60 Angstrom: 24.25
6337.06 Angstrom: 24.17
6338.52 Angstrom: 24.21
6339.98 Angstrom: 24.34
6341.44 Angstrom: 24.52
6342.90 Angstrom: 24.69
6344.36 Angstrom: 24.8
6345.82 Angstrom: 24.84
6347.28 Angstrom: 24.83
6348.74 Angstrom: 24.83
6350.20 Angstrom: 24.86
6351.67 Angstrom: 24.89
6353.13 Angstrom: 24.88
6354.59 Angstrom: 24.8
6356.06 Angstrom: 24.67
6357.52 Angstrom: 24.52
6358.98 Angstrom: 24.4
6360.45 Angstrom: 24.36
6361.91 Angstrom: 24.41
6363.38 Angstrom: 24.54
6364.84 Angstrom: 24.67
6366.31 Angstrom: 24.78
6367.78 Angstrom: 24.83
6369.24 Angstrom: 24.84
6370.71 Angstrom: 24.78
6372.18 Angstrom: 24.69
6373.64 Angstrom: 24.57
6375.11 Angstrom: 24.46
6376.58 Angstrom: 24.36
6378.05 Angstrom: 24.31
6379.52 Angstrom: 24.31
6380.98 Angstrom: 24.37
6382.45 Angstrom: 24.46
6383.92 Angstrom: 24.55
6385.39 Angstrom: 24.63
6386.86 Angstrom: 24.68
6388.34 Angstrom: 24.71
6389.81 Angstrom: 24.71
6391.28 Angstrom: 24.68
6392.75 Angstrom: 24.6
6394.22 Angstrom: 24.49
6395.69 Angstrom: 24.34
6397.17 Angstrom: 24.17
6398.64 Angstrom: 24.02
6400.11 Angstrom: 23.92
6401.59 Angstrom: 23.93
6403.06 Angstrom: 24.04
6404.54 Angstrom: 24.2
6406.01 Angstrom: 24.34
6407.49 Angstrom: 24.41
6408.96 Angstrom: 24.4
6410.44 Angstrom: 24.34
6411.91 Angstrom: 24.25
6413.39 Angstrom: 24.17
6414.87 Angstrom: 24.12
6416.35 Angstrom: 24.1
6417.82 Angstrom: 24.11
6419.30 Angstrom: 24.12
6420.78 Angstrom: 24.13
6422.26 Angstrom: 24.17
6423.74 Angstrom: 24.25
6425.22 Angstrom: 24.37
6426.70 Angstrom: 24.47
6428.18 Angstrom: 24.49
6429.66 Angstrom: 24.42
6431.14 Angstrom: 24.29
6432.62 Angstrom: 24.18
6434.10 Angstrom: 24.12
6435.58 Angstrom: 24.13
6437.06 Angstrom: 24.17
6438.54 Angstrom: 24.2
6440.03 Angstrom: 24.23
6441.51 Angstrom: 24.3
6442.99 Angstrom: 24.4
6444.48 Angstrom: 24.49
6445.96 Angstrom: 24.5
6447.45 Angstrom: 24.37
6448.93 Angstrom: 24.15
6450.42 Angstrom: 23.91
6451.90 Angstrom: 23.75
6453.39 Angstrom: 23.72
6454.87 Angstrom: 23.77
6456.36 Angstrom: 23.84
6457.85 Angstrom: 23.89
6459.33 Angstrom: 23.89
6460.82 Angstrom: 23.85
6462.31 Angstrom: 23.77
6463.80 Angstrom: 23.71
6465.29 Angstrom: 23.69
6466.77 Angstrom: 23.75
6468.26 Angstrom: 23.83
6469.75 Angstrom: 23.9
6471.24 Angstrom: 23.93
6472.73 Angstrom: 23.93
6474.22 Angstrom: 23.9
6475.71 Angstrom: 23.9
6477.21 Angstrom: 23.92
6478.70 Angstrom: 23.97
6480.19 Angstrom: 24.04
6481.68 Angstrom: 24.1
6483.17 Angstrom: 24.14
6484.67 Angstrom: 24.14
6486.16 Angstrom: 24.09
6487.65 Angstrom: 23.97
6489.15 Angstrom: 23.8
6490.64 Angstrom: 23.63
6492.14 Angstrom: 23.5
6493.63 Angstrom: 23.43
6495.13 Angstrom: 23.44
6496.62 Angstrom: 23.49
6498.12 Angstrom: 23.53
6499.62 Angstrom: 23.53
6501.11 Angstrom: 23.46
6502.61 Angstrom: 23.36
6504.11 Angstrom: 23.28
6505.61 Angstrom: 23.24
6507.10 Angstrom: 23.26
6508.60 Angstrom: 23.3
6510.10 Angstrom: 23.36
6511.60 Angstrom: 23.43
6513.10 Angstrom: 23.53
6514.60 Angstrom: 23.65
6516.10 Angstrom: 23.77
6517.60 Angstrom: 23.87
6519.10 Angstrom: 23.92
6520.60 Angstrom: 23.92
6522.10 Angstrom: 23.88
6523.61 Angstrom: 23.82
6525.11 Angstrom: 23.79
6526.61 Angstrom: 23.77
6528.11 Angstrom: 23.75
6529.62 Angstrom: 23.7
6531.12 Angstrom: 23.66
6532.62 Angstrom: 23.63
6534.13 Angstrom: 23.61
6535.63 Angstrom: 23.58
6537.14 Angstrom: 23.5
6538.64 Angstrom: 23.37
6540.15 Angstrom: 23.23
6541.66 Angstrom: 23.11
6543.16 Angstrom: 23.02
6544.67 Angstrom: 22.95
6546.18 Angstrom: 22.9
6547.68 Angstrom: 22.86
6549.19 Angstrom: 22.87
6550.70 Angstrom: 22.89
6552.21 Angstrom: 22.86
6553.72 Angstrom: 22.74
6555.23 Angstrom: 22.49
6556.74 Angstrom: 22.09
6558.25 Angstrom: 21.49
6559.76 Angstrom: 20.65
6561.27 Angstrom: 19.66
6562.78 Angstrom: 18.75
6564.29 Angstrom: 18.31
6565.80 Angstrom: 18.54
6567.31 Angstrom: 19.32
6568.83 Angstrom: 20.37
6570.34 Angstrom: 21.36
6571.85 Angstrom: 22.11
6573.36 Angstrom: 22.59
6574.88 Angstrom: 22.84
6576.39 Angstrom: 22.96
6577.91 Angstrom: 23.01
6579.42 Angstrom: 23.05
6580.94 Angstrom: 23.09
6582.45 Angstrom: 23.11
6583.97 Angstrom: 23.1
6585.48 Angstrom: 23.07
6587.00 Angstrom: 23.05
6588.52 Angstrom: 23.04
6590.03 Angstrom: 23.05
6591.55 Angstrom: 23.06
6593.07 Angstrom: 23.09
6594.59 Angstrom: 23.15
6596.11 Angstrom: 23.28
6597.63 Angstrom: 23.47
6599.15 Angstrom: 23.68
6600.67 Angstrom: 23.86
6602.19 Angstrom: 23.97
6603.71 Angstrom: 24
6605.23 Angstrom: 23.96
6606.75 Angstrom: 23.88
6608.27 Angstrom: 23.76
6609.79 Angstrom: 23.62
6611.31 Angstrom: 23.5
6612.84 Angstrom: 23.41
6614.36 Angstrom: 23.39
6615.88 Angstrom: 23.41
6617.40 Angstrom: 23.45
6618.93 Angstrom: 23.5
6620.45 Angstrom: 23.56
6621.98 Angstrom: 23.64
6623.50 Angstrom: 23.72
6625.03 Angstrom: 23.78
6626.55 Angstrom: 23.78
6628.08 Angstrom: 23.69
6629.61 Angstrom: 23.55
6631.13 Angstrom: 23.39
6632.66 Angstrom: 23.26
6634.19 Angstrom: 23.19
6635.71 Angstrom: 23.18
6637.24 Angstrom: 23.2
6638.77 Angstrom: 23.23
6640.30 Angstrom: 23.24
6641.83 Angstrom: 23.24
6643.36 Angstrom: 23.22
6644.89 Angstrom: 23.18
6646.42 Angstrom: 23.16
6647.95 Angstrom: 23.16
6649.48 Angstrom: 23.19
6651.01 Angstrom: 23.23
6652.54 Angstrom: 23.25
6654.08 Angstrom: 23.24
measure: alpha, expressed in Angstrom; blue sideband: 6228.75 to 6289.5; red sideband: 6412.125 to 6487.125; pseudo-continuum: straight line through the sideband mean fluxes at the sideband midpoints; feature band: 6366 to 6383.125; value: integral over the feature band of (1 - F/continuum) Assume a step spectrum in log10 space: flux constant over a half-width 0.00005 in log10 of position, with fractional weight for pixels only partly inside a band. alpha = -0.19 Angstrom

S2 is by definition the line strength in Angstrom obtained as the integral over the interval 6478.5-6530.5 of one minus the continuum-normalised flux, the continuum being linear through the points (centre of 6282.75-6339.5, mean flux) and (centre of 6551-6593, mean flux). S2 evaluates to -2.5 Angstrom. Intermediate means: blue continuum 24.7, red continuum 21.9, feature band 23.7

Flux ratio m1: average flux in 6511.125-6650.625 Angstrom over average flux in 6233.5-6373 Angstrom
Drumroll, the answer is 0.93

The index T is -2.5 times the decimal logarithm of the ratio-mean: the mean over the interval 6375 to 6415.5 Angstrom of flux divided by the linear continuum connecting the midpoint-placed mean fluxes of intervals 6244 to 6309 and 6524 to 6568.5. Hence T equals -0.03 mag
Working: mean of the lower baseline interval 24.8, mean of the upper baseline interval 22.3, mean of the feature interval 24.4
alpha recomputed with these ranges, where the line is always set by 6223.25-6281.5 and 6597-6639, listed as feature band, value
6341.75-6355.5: -0.3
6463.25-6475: 0.1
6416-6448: -0.2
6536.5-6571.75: 3.0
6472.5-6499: 0.1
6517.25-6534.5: 0.0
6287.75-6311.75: -0.5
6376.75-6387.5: -0.1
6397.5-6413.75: 0.0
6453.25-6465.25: 0.1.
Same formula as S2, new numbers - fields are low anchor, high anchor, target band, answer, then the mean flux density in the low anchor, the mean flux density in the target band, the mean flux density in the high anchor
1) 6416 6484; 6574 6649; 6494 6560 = 1.3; 24.1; 23.3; 23.4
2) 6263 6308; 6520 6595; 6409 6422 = -0.2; 25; 24.2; 22.5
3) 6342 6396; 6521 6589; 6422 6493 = -1.3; 24.6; 24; 22.5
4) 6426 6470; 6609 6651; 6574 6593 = 0.4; 24.1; 23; 23.4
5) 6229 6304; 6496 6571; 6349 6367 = -0.5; 24.7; 24.6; 22.7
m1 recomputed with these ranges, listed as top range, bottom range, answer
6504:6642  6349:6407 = 0.94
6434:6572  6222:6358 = 0.94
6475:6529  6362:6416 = 0.97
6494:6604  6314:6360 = 0.93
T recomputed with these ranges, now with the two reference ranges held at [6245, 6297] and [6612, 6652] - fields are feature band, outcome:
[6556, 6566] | 0.182 mag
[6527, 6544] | 0.013 mag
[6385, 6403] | -0.004 mag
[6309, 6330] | 0.006 mag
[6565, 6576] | 0.123 mag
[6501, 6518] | 0.019 mag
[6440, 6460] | -0.001 mag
